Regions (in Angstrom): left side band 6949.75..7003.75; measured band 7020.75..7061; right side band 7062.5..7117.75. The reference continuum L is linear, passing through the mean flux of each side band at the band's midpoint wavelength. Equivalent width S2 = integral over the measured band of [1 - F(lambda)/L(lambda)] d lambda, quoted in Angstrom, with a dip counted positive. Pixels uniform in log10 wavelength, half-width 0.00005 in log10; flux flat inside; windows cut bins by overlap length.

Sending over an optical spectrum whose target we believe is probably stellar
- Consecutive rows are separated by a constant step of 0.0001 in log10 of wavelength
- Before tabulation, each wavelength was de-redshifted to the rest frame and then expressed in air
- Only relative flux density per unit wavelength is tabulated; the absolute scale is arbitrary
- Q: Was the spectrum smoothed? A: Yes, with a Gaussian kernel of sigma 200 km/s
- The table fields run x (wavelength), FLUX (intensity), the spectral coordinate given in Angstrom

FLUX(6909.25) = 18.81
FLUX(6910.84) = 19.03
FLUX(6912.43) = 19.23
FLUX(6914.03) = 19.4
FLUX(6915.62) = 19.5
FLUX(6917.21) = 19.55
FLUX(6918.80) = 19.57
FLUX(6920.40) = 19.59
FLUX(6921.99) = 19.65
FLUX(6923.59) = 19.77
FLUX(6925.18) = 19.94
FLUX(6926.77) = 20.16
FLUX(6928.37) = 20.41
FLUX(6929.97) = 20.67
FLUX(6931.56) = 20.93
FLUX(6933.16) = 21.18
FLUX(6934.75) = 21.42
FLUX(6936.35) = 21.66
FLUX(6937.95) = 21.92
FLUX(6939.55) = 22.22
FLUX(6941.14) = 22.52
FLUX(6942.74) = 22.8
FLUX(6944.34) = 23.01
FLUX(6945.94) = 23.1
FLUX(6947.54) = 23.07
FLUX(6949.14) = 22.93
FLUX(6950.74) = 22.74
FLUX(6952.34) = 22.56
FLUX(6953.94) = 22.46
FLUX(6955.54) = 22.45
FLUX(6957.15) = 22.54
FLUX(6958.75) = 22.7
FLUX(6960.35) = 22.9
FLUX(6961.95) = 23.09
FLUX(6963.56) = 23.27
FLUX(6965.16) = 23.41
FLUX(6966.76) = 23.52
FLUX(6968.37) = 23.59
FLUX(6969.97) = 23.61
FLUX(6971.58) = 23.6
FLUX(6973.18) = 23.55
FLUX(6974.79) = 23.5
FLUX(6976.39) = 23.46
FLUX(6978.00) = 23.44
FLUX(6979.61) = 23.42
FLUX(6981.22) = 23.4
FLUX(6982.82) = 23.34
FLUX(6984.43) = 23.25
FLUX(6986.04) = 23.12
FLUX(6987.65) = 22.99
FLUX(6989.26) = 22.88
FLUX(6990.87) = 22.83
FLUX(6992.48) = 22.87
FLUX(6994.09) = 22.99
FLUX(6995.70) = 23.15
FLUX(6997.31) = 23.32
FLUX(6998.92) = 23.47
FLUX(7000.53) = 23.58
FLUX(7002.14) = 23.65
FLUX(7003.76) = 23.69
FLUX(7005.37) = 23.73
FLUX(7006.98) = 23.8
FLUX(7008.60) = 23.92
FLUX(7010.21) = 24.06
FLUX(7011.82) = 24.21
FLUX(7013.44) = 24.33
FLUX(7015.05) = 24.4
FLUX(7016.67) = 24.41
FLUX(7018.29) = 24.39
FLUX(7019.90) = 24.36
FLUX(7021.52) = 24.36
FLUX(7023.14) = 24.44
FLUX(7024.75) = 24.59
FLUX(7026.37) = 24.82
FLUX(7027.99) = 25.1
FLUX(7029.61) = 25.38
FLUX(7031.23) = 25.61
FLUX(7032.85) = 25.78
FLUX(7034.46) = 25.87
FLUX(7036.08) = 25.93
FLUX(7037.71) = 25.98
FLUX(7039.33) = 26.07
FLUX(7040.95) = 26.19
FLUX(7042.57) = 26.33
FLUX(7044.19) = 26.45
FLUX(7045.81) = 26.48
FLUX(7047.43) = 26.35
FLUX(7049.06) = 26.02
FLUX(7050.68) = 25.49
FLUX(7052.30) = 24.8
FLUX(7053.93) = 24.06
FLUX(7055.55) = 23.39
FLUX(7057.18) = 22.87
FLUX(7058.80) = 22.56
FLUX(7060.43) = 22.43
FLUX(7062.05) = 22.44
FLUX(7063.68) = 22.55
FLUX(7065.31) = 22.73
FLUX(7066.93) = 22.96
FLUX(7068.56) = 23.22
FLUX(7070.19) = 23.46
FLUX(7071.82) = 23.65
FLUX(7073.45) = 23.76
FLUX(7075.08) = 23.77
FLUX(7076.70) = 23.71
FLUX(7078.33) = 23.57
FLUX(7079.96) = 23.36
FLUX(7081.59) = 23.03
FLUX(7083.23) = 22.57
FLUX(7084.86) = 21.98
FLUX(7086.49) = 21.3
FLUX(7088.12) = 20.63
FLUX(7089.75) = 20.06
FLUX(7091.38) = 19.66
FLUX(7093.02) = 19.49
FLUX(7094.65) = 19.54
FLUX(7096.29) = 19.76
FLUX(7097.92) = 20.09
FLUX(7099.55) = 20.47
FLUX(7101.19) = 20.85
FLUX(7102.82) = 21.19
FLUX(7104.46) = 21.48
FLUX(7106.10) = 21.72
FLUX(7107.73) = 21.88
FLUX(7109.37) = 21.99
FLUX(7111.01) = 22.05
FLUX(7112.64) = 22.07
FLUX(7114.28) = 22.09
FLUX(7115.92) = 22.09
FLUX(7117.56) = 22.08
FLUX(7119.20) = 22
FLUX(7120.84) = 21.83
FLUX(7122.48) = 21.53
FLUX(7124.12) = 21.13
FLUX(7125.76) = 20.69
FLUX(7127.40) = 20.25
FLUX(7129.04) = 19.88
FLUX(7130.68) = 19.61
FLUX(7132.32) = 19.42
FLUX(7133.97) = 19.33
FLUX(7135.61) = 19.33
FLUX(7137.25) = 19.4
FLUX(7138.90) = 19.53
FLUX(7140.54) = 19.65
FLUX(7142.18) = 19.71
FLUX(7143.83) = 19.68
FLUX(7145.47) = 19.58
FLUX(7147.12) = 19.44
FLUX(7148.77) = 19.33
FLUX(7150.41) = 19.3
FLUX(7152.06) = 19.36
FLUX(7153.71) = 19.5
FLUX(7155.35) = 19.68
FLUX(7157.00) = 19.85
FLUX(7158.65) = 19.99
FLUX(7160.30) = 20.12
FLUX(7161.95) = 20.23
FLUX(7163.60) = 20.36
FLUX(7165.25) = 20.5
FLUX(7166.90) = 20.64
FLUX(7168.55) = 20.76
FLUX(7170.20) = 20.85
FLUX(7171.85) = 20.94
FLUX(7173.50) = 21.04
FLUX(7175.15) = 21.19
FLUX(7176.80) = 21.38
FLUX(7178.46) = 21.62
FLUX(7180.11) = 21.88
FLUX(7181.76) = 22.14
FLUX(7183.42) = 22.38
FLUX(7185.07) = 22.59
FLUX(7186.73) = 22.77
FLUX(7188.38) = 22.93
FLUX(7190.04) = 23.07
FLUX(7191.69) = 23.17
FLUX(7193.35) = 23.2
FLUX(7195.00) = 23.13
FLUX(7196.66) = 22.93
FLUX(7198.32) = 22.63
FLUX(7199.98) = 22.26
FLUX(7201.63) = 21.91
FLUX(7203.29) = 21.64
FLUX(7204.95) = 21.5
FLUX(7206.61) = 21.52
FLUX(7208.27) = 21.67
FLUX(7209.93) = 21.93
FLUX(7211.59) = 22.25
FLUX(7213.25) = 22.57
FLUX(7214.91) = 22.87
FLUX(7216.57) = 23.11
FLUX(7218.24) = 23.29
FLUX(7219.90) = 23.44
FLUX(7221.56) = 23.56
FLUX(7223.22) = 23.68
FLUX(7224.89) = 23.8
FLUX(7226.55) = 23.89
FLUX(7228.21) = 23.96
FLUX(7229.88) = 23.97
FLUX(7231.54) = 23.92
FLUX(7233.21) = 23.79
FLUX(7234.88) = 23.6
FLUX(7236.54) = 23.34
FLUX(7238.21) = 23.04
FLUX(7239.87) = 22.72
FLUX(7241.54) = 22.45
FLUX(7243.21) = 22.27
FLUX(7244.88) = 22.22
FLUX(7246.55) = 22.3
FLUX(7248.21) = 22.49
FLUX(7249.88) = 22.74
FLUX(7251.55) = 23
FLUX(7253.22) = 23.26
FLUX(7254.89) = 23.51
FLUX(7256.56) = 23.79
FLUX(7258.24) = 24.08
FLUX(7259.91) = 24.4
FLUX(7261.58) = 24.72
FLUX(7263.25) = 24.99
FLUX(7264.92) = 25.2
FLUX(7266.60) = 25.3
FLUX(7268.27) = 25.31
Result -4.8 Angstrom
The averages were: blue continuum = 23.2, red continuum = 21.9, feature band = 25.1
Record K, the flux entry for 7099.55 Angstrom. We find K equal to 20.47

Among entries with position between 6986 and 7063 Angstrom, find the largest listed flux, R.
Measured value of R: 26.48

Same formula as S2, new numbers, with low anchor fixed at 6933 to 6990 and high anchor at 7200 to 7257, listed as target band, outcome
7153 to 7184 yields 2.9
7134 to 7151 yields 2.5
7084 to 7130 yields 3.7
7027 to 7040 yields -1.6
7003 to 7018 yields -0.8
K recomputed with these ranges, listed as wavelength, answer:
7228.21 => 23.96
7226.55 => 23.89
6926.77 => 20.16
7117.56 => 22.08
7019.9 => 24.36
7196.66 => 22.93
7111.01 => 22.05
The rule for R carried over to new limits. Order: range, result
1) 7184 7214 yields 23.2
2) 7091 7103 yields 21.19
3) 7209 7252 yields 23.97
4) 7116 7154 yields 22.08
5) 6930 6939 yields 21.92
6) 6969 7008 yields 23.8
